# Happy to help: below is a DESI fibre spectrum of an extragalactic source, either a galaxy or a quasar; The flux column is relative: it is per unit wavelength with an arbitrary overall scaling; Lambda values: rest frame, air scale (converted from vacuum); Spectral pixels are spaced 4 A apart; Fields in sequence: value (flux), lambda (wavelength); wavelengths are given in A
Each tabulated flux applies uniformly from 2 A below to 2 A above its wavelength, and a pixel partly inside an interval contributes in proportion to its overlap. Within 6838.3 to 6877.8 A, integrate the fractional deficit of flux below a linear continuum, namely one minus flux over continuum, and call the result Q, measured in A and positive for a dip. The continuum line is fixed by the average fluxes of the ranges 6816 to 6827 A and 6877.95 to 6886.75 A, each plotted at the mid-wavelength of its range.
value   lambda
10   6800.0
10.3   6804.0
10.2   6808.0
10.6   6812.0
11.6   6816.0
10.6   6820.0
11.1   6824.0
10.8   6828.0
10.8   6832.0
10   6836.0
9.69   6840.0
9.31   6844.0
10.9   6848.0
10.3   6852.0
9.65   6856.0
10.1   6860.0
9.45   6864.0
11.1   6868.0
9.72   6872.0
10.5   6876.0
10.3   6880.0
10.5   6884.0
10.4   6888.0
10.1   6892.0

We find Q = 2.07 A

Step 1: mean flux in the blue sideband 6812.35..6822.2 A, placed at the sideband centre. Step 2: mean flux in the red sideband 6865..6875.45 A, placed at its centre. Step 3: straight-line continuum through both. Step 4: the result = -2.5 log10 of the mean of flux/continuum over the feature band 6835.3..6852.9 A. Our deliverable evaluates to 0.07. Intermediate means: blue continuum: 11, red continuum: 10.3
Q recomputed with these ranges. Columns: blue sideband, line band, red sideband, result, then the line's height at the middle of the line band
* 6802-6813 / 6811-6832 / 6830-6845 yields -1.6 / 10.2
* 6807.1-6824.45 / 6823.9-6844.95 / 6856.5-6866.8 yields 0.4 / 10.4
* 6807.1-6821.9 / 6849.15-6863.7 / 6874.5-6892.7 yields 0.7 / 10.5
